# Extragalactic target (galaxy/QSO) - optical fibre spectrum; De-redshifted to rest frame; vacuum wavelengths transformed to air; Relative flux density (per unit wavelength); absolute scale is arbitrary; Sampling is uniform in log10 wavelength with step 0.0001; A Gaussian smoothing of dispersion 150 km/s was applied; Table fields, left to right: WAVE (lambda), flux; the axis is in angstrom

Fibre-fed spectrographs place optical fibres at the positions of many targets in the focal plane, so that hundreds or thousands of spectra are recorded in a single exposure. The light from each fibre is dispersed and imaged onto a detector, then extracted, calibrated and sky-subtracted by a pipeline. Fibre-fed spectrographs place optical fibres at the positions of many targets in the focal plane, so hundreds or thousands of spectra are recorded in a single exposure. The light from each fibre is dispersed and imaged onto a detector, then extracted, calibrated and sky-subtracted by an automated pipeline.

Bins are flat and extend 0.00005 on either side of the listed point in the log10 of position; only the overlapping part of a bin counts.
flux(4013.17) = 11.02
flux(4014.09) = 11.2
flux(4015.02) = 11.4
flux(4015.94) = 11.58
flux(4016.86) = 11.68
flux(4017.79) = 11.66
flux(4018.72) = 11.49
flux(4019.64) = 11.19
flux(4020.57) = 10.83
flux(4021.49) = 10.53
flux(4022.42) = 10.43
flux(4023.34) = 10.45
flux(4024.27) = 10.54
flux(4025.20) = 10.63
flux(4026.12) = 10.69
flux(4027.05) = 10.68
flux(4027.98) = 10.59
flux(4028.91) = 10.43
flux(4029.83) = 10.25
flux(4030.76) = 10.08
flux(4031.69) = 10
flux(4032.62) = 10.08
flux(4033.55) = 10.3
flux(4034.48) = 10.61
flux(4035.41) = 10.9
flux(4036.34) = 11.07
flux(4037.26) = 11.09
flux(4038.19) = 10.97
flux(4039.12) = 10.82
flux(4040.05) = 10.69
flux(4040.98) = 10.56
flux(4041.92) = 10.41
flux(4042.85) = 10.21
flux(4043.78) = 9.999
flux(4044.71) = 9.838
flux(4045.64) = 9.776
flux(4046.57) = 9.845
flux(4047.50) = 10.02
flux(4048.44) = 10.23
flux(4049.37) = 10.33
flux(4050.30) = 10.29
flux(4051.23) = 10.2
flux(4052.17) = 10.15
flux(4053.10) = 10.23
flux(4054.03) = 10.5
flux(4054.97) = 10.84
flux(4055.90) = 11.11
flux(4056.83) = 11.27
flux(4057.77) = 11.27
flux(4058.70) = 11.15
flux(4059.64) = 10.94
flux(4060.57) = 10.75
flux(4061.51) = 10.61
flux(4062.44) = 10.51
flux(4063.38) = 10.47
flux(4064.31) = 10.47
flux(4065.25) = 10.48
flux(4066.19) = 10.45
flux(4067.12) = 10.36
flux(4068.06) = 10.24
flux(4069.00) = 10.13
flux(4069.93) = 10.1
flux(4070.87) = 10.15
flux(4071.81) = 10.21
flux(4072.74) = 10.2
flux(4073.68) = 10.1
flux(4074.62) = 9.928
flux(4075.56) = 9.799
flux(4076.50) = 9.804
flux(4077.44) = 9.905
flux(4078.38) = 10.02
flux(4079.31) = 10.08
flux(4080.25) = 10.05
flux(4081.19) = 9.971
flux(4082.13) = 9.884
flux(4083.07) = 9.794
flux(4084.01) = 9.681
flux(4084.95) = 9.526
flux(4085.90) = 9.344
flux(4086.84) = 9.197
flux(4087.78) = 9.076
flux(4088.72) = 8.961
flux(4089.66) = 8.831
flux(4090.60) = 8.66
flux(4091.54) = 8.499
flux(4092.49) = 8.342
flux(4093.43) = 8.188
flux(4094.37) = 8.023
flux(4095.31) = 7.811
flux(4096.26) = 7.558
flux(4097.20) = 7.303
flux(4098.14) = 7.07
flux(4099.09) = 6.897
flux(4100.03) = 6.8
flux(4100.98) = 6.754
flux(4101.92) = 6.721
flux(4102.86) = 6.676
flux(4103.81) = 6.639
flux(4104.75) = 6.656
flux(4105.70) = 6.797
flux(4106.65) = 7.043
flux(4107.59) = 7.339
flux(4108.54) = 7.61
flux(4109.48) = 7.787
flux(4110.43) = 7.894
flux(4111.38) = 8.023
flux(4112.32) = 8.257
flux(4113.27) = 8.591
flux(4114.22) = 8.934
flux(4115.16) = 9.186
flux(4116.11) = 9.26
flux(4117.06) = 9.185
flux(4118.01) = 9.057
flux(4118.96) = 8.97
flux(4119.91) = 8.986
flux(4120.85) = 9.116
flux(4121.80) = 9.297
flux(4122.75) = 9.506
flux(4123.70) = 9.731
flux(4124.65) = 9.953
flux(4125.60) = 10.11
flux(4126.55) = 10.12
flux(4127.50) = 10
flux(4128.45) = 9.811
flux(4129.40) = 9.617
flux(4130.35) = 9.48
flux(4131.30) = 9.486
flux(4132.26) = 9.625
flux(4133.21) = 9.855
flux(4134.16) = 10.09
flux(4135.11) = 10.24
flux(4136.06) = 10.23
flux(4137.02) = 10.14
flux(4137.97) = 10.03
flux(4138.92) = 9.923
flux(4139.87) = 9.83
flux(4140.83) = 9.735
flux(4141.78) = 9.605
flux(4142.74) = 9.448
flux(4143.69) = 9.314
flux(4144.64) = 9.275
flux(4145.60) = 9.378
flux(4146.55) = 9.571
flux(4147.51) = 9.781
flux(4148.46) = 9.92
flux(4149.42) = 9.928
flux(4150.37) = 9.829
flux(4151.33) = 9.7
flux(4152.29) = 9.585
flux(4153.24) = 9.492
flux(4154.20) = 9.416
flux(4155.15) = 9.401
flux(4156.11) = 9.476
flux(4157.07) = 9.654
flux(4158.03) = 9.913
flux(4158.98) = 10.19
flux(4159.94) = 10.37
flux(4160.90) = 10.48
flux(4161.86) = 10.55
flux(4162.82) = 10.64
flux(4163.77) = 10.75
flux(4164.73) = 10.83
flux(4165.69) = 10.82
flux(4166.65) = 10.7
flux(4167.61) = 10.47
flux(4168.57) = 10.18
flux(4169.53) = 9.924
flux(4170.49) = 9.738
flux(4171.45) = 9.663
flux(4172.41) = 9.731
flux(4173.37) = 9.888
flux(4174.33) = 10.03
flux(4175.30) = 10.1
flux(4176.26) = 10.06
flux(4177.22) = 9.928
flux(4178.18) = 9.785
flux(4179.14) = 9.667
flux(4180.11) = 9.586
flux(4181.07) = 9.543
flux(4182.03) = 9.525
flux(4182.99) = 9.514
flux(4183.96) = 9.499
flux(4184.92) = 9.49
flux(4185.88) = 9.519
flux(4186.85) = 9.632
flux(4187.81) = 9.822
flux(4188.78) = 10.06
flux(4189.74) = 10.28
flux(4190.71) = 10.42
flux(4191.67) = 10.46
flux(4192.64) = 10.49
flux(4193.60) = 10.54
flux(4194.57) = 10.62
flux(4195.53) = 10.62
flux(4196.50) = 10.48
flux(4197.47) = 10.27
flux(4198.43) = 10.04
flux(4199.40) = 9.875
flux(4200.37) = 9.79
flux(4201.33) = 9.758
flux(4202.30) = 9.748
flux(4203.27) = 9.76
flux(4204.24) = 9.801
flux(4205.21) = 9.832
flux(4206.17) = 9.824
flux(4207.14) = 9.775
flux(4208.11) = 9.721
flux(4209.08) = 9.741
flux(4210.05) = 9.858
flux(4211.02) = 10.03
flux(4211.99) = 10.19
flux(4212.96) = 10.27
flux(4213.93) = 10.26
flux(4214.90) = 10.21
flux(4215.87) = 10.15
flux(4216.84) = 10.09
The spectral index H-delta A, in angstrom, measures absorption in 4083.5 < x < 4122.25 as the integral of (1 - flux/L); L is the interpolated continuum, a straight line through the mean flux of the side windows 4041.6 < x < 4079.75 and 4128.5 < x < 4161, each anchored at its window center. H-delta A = 7.3 angstrom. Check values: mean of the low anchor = 10.3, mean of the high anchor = 9.76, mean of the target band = 8.16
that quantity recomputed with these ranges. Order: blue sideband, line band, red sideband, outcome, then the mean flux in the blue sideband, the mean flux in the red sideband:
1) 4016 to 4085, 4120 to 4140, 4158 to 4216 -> 0.81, 10.4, 10.1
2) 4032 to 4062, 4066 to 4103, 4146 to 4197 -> 4.79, 10.5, 10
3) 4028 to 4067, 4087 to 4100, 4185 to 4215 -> 2.87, 10.5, 10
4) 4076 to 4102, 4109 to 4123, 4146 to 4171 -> 0.66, 8.7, 10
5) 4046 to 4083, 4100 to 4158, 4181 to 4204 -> 6.18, 10.3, 10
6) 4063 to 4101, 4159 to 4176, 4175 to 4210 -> -0.87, 9.27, 9.93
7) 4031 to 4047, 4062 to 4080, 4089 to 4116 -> -2.24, 10.4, 7.71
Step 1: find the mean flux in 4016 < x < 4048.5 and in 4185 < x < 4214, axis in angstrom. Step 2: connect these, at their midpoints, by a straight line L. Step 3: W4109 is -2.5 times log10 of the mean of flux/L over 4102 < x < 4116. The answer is 0.32 mag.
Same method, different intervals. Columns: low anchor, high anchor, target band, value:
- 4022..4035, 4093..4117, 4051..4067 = -0.150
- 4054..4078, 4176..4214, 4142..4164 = 0.032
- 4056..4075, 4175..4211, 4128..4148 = 0.048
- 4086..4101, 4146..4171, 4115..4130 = -0.064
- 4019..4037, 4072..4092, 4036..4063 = -0.038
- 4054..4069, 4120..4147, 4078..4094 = 0.119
